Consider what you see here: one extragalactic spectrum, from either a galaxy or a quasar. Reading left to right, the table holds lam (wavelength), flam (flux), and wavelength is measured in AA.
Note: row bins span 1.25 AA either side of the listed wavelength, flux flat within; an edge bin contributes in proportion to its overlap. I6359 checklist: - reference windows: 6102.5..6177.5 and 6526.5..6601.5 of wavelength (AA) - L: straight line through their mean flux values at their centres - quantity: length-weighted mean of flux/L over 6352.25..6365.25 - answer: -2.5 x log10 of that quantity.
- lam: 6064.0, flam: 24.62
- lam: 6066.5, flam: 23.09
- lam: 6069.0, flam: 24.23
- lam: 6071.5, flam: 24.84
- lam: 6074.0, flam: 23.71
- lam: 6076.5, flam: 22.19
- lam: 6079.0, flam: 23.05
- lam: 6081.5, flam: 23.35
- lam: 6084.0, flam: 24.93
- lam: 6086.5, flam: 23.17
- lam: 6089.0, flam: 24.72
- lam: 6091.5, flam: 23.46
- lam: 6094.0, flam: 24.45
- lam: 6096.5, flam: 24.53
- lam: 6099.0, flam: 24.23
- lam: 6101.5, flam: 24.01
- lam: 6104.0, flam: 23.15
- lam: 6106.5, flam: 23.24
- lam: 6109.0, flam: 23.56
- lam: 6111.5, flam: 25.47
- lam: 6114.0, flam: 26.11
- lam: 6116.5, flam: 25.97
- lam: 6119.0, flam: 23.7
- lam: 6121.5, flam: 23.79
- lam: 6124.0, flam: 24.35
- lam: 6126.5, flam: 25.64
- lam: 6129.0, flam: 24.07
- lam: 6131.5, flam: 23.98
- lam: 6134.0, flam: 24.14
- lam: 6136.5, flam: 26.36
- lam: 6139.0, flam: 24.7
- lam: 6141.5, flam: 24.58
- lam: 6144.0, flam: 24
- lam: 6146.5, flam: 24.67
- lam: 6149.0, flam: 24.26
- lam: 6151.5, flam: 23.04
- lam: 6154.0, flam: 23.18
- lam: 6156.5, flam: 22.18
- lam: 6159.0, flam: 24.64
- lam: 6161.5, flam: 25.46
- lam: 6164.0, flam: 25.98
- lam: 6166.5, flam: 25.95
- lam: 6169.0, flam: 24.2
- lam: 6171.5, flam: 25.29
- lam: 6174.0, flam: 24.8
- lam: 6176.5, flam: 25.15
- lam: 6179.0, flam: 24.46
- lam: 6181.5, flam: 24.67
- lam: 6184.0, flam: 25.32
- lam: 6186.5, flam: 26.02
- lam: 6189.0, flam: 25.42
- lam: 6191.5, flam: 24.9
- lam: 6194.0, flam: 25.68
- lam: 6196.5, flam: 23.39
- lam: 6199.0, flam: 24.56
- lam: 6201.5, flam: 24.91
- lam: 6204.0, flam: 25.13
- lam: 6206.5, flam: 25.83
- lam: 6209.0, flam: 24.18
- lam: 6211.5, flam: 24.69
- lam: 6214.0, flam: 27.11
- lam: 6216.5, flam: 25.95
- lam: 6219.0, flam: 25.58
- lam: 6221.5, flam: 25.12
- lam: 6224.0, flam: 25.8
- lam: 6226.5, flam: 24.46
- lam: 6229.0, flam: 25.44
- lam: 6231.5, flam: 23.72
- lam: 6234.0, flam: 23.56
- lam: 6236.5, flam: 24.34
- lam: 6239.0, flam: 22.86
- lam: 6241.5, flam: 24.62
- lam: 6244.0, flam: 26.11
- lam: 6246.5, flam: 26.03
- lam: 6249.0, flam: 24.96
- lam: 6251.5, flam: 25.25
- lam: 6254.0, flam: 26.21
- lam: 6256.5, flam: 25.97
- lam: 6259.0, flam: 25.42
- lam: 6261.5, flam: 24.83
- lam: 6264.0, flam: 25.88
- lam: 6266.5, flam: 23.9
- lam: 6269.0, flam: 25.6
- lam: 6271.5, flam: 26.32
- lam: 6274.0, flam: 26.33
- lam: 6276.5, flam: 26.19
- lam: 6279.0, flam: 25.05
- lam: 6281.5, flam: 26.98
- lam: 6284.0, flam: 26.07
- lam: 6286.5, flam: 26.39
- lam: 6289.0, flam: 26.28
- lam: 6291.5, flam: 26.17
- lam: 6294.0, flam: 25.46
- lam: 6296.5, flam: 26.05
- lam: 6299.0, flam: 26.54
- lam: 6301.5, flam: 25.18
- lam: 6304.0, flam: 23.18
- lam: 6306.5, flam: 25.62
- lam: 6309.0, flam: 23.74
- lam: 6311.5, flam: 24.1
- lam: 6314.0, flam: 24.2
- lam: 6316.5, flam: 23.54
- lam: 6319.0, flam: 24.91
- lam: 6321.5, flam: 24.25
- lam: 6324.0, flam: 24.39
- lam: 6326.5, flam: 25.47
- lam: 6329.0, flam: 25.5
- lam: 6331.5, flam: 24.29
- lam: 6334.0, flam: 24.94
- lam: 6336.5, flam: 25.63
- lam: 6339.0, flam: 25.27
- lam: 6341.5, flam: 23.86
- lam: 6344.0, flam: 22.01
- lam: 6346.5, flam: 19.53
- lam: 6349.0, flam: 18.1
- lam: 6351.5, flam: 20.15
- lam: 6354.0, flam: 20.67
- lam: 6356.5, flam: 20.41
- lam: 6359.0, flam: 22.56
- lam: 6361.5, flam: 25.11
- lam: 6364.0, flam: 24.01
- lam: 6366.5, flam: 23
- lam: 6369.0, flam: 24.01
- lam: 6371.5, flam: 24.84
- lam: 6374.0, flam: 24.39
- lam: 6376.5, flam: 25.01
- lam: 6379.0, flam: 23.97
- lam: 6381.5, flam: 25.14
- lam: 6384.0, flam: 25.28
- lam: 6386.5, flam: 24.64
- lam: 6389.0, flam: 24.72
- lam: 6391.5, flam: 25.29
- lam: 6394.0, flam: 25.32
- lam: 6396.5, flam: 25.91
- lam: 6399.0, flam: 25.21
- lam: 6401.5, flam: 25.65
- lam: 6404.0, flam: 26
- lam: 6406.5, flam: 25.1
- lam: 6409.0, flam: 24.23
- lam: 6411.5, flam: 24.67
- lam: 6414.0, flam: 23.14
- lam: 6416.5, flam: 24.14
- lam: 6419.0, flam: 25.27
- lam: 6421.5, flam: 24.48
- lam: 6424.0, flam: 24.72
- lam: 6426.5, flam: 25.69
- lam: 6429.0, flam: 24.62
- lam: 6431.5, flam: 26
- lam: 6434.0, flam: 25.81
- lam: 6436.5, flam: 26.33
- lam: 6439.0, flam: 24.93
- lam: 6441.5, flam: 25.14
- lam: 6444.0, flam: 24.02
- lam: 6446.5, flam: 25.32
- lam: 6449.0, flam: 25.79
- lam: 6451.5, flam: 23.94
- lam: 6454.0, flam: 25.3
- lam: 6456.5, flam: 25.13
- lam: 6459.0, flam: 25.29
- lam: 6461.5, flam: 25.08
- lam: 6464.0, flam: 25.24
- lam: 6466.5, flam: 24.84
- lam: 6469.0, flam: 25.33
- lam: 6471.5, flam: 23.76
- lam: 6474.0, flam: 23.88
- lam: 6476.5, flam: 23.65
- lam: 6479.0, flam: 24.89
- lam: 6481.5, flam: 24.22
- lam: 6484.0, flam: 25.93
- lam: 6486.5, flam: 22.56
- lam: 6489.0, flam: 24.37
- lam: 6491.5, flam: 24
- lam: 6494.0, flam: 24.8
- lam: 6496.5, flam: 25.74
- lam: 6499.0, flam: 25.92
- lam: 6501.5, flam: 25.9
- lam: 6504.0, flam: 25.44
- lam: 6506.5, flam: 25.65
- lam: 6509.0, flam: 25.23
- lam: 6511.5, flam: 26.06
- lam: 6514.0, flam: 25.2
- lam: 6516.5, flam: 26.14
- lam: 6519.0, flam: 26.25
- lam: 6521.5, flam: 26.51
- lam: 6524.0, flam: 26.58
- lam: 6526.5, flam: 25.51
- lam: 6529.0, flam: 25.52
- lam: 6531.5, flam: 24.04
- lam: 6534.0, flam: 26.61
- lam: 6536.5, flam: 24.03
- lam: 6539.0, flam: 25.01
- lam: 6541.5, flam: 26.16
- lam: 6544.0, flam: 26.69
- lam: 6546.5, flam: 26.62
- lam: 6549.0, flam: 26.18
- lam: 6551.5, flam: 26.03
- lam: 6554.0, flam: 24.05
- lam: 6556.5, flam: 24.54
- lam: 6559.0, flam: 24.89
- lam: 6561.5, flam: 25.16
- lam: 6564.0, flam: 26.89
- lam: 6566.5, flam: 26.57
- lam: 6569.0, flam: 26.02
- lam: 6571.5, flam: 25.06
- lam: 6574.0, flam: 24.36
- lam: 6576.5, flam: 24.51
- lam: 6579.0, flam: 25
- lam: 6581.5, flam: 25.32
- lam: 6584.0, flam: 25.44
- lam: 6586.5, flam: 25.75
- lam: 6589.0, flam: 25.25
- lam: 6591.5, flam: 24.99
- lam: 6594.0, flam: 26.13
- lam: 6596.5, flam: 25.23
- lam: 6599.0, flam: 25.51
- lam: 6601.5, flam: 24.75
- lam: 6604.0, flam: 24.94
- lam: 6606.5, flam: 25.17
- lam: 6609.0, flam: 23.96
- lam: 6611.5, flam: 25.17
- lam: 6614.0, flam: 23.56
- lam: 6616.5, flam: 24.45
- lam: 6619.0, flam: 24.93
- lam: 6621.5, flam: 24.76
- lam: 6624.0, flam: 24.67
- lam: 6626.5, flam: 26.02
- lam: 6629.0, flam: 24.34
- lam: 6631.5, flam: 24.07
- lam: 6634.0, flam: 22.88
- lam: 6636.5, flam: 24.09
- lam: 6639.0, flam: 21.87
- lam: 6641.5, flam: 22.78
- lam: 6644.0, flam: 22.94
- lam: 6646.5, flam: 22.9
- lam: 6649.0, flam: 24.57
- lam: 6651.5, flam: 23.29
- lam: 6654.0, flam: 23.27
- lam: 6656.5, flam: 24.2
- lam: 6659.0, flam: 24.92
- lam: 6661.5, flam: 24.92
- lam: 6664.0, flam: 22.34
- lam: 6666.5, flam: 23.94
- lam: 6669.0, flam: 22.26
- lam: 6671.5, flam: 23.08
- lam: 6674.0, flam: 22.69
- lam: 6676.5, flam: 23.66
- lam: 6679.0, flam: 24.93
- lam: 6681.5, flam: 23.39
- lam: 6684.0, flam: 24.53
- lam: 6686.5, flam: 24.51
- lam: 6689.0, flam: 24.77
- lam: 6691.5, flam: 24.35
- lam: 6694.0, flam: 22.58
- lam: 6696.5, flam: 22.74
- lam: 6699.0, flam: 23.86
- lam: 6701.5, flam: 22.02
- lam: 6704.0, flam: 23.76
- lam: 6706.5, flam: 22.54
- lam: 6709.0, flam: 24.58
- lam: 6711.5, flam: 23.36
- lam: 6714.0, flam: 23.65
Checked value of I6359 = 0.116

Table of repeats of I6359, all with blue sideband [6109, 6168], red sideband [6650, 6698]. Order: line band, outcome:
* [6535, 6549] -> -0.08 mag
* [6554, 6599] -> -0.06 mag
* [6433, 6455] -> -0.05 mag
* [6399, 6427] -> -0.03 mag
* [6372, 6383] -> -0.02 mag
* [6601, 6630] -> -0.04 mag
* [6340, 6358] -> 0.17 mag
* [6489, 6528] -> -0.07 mag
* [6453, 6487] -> -0.03 mag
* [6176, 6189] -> -0.03 mag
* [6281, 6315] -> -0.05 mag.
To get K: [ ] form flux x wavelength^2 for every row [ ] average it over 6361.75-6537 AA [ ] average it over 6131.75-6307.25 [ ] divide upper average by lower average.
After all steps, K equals 1.1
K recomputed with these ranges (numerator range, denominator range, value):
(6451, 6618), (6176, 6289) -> 1.10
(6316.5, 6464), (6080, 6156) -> 1.10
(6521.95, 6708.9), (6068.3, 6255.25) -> 1.15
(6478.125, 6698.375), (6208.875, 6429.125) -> 1.09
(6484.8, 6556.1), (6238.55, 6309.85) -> 1.08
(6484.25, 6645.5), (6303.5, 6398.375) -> 1.12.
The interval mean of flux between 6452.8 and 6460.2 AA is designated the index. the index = 25.2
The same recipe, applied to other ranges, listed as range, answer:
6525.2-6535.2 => 25.4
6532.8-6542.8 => 25.5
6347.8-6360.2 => 20.4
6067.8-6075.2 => 24.3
